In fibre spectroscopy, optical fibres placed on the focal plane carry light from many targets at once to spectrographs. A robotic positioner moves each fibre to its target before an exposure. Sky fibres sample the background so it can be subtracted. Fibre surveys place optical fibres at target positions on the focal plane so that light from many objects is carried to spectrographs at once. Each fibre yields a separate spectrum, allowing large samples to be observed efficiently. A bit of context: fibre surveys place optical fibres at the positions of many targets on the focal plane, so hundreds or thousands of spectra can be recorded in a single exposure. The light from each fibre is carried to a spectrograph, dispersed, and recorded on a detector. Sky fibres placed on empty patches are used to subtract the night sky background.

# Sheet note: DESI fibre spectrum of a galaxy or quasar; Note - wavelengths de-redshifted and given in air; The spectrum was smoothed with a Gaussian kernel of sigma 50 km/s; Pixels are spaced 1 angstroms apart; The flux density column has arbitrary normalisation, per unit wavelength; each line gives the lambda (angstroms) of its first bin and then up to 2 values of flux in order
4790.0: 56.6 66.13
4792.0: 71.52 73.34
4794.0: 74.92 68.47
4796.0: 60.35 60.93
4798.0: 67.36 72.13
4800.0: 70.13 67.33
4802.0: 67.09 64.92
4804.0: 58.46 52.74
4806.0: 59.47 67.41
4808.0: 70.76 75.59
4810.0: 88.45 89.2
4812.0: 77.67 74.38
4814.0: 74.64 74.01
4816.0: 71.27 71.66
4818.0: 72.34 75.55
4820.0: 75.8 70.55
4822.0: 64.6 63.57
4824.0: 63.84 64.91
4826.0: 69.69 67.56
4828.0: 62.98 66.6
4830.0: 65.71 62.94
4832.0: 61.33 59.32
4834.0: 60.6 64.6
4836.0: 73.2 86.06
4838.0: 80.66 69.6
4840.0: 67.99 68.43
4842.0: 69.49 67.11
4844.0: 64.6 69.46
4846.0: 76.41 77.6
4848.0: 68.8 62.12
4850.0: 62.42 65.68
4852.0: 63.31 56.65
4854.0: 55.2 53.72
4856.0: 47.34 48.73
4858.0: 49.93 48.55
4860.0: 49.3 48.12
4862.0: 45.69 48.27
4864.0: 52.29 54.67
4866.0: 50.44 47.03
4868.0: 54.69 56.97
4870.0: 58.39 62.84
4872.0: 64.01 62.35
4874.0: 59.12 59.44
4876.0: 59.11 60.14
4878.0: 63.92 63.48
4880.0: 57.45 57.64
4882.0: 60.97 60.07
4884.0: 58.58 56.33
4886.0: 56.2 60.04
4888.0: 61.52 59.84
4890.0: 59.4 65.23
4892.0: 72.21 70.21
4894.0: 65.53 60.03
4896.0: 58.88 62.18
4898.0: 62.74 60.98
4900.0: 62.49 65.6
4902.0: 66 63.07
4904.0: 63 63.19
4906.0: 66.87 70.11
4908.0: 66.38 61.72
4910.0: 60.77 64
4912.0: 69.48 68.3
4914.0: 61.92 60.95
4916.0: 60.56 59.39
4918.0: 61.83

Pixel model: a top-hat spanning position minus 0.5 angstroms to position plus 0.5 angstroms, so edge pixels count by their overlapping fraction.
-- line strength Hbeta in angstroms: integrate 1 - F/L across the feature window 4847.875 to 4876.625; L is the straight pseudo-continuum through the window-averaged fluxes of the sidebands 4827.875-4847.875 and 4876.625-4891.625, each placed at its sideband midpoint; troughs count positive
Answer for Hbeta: 3.9 angstroms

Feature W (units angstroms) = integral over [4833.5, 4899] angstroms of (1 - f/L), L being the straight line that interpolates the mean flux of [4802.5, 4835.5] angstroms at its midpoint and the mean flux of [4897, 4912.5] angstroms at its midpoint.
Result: 5.2 angstroms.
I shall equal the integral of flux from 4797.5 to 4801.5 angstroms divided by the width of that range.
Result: 69.2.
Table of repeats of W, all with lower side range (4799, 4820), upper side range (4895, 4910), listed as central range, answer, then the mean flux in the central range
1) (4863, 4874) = 1.7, 56.1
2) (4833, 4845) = -0.2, 69.7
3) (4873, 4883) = 0.8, 60.2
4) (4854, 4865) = 2.9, 49.7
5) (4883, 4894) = 0.5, 62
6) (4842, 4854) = 0.3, 66.4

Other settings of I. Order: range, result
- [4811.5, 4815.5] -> 75.2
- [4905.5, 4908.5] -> 67.8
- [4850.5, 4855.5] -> 58.9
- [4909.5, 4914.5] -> 64.9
